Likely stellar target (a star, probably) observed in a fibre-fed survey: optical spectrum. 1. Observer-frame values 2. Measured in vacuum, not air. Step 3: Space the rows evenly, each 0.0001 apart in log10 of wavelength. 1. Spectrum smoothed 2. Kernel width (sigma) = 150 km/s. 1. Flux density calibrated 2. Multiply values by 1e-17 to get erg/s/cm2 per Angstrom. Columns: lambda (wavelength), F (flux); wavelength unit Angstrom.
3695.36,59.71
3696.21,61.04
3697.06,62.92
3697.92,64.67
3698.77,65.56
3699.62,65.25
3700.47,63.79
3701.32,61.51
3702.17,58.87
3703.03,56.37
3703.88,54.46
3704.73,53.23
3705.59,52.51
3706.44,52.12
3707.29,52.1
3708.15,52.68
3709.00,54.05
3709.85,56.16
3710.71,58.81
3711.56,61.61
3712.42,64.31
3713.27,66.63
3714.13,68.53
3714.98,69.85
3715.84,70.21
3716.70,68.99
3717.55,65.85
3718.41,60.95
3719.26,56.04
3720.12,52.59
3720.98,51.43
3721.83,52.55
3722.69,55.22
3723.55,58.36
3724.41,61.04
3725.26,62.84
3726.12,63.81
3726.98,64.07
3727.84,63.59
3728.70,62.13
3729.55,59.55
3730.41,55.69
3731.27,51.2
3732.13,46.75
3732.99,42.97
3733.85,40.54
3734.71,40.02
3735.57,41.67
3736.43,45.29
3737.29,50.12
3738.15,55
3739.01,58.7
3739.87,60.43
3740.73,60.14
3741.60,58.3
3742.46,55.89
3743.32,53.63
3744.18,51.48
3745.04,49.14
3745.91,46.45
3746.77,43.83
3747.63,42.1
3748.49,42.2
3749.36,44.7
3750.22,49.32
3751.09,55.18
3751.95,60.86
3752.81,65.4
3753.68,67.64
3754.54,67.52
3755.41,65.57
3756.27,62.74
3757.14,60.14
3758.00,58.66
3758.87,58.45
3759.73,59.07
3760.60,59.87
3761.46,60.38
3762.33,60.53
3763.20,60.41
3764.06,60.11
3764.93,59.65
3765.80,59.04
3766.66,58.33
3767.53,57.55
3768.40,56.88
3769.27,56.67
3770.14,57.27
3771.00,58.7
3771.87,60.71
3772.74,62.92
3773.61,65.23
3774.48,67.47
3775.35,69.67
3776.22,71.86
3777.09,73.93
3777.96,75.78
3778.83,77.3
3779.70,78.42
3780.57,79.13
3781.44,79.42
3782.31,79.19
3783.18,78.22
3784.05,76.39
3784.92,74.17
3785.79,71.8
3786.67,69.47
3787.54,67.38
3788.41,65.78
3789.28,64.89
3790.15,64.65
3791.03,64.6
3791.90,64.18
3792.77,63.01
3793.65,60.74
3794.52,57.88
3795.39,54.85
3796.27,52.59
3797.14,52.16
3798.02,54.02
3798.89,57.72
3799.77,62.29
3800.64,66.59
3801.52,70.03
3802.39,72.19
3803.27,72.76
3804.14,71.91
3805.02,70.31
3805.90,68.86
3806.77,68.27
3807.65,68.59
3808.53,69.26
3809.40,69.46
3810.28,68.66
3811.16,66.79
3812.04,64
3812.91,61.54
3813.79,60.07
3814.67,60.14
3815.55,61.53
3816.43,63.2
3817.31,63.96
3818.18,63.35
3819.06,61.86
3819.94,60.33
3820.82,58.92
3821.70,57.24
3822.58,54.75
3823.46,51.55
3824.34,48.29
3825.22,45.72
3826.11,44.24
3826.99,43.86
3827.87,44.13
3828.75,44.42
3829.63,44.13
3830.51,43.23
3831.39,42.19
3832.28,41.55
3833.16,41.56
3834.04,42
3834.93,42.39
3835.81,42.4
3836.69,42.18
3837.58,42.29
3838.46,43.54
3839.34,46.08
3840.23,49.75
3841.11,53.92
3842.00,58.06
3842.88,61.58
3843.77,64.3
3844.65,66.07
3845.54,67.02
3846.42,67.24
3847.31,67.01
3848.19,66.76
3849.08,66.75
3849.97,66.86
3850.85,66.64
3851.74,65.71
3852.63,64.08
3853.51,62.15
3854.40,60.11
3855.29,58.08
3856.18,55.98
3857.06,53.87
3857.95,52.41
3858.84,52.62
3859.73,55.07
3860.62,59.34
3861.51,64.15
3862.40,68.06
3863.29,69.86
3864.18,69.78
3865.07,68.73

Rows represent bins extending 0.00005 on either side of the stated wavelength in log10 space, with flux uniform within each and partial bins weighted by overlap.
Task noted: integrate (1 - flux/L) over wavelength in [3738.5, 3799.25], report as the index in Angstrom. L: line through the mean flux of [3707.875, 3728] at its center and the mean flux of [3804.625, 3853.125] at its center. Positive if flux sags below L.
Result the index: -2.8 Angstrom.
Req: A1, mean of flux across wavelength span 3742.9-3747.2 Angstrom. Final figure 48.9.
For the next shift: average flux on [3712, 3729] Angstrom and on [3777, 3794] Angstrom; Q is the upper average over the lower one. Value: 1.2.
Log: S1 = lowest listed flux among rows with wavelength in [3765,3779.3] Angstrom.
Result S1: 56.67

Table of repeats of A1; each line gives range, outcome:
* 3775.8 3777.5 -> 72.9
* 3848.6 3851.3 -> 66.6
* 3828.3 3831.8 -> 43.6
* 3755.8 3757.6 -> 61.7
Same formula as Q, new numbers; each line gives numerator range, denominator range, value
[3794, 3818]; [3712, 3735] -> 1.10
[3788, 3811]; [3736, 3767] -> 1.15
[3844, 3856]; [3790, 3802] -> 1.07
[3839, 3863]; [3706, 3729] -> 1.01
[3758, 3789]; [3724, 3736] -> 1.23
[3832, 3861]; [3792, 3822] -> 0.88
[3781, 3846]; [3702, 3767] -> 1.05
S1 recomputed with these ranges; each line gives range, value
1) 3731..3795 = 40.02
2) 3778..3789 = 65.78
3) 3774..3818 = 52.16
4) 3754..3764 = 58.45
